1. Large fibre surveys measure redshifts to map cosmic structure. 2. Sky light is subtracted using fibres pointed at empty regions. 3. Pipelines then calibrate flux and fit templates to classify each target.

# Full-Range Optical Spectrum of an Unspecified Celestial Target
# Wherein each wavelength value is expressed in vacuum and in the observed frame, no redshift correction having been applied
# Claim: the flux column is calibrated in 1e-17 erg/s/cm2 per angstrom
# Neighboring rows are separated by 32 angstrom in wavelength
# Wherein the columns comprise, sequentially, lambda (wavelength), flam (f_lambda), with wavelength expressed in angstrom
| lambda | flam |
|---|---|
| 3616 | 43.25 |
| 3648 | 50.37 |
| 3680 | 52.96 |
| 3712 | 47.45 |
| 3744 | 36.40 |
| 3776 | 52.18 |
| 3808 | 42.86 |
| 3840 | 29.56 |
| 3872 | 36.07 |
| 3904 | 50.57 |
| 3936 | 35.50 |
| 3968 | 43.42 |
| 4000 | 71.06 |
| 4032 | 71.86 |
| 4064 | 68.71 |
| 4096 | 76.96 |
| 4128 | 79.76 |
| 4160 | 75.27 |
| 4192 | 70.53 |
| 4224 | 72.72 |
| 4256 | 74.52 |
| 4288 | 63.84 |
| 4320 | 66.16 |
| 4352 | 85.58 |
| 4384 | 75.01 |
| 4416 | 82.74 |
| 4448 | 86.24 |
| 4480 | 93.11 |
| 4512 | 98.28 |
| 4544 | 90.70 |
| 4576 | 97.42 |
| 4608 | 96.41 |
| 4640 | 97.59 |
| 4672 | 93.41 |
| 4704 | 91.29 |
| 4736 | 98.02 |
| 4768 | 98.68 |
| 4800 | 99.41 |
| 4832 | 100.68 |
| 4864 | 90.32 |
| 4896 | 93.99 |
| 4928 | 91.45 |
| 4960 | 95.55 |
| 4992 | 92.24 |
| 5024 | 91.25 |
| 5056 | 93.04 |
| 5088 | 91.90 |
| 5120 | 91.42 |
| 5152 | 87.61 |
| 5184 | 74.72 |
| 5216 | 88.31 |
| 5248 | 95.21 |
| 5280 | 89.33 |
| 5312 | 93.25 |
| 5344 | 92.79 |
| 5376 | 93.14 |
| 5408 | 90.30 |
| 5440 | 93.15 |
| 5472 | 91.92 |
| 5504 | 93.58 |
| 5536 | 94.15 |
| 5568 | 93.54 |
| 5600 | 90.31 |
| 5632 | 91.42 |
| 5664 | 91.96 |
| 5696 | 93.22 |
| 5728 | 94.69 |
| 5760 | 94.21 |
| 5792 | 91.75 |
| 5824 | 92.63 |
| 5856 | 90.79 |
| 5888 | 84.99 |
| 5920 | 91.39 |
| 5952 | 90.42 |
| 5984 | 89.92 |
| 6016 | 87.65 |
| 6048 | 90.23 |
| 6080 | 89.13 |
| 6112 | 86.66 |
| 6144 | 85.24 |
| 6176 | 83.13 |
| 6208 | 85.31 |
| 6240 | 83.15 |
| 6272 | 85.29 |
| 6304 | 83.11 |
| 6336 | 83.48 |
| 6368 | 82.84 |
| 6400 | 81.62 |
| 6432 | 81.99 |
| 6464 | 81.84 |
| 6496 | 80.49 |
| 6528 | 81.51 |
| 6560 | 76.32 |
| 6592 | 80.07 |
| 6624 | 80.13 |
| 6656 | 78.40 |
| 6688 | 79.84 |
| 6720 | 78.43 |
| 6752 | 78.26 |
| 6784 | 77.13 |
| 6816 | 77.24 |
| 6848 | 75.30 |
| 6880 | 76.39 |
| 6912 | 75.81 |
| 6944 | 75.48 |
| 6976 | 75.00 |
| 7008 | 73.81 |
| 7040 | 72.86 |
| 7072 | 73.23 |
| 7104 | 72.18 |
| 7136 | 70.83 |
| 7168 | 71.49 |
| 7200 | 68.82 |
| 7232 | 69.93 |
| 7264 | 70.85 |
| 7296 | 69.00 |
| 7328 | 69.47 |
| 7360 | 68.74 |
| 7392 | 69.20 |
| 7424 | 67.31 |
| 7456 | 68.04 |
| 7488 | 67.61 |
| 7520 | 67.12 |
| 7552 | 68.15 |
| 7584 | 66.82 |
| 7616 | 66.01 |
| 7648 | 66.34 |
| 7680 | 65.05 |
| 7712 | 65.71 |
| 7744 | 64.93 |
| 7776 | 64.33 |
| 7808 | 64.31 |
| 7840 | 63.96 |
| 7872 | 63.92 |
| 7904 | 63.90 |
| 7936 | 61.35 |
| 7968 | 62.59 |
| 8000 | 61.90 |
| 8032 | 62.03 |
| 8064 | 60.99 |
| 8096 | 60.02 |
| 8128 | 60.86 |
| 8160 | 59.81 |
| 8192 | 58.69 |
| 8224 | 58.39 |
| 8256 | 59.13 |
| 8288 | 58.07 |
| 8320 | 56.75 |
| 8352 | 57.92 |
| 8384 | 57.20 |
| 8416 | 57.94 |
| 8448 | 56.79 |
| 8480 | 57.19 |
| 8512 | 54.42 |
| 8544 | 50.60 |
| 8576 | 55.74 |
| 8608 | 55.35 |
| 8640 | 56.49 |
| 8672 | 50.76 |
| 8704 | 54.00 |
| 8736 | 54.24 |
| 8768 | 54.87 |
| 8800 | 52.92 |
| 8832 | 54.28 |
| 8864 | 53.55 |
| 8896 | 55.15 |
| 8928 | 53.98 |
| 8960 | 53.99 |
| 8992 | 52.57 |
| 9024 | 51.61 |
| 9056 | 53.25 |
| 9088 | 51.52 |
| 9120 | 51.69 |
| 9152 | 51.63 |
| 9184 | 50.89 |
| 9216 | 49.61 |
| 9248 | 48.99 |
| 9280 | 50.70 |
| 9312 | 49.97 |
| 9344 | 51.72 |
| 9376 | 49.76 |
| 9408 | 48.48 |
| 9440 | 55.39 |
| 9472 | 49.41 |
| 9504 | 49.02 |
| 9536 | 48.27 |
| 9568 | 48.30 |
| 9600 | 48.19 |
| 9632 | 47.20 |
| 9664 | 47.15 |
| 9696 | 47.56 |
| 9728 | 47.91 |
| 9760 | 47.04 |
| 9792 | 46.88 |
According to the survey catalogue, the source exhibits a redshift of 0.00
